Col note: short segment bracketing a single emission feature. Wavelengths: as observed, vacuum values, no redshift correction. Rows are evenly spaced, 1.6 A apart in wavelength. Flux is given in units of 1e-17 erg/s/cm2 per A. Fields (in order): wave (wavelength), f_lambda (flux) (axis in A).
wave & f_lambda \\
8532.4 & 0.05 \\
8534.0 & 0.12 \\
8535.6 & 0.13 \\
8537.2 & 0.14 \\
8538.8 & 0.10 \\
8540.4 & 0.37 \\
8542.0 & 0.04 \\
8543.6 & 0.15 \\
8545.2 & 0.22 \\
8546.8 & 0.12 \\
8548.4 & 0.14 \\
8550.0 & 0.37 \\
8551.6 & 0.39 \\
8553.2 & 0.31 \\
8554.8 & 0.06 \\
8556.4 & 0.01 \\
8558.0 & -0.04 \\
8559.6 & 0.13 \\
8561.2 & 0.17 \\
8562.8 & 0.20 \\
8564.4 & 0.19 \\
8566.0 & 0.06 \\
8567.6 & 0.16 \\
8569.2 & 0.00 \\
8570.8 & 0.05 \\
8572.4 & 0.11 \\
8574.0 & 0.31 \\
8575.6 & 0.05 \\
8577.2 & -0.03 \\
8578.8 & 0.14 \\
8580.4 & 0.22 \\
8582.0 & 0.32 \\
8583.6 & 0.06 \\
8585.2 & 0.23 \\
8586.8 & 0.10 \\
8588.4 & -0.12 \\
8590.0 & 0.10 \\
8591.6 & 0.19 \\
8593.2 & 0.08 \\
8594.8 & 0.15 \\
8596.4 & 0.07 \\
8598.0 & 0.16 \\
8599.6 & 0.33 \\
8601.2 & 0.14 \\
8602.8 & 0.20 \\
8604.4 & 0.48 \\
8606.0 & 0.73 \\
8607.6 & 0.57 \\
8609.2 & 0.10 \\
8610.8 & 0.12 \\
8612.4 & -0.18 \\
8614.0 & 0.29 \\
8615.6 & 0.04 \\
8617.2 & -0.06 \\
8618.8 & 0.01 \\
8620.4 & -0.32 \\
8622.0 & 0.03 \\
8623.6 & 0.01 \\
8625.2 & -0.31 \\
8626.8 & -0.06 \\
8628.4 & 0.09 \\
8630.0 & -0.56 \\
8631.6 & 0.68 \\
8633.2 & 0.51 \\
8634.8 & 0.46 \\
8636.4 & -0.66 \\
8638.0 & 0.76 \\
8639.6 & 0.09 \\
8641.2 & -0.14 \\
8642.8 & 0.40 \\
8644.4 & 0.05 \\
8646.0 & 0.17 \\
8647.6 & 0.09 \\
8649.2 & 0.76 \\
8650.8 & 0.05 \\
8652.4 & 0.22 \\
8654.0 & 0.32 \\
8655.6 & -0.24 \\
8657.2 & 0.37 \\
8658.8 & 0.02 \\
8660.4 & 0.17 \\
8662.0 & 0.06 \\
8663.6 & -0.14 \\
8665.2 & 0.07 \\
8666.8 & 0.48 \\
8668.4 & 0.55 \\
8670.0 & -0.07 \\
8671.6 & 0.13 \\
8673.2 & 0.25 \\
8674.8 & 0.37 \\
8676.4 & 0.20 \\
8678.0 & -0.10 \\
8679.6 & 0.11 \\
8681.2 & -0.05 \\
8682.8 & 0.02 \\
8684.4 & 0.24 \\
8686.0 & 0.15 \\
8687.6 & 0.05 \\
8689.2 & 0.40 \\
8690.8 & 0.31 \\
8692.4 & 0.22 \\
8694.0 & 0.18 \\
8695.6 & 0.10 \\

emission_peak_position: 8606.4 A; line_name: H-gamma 4340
